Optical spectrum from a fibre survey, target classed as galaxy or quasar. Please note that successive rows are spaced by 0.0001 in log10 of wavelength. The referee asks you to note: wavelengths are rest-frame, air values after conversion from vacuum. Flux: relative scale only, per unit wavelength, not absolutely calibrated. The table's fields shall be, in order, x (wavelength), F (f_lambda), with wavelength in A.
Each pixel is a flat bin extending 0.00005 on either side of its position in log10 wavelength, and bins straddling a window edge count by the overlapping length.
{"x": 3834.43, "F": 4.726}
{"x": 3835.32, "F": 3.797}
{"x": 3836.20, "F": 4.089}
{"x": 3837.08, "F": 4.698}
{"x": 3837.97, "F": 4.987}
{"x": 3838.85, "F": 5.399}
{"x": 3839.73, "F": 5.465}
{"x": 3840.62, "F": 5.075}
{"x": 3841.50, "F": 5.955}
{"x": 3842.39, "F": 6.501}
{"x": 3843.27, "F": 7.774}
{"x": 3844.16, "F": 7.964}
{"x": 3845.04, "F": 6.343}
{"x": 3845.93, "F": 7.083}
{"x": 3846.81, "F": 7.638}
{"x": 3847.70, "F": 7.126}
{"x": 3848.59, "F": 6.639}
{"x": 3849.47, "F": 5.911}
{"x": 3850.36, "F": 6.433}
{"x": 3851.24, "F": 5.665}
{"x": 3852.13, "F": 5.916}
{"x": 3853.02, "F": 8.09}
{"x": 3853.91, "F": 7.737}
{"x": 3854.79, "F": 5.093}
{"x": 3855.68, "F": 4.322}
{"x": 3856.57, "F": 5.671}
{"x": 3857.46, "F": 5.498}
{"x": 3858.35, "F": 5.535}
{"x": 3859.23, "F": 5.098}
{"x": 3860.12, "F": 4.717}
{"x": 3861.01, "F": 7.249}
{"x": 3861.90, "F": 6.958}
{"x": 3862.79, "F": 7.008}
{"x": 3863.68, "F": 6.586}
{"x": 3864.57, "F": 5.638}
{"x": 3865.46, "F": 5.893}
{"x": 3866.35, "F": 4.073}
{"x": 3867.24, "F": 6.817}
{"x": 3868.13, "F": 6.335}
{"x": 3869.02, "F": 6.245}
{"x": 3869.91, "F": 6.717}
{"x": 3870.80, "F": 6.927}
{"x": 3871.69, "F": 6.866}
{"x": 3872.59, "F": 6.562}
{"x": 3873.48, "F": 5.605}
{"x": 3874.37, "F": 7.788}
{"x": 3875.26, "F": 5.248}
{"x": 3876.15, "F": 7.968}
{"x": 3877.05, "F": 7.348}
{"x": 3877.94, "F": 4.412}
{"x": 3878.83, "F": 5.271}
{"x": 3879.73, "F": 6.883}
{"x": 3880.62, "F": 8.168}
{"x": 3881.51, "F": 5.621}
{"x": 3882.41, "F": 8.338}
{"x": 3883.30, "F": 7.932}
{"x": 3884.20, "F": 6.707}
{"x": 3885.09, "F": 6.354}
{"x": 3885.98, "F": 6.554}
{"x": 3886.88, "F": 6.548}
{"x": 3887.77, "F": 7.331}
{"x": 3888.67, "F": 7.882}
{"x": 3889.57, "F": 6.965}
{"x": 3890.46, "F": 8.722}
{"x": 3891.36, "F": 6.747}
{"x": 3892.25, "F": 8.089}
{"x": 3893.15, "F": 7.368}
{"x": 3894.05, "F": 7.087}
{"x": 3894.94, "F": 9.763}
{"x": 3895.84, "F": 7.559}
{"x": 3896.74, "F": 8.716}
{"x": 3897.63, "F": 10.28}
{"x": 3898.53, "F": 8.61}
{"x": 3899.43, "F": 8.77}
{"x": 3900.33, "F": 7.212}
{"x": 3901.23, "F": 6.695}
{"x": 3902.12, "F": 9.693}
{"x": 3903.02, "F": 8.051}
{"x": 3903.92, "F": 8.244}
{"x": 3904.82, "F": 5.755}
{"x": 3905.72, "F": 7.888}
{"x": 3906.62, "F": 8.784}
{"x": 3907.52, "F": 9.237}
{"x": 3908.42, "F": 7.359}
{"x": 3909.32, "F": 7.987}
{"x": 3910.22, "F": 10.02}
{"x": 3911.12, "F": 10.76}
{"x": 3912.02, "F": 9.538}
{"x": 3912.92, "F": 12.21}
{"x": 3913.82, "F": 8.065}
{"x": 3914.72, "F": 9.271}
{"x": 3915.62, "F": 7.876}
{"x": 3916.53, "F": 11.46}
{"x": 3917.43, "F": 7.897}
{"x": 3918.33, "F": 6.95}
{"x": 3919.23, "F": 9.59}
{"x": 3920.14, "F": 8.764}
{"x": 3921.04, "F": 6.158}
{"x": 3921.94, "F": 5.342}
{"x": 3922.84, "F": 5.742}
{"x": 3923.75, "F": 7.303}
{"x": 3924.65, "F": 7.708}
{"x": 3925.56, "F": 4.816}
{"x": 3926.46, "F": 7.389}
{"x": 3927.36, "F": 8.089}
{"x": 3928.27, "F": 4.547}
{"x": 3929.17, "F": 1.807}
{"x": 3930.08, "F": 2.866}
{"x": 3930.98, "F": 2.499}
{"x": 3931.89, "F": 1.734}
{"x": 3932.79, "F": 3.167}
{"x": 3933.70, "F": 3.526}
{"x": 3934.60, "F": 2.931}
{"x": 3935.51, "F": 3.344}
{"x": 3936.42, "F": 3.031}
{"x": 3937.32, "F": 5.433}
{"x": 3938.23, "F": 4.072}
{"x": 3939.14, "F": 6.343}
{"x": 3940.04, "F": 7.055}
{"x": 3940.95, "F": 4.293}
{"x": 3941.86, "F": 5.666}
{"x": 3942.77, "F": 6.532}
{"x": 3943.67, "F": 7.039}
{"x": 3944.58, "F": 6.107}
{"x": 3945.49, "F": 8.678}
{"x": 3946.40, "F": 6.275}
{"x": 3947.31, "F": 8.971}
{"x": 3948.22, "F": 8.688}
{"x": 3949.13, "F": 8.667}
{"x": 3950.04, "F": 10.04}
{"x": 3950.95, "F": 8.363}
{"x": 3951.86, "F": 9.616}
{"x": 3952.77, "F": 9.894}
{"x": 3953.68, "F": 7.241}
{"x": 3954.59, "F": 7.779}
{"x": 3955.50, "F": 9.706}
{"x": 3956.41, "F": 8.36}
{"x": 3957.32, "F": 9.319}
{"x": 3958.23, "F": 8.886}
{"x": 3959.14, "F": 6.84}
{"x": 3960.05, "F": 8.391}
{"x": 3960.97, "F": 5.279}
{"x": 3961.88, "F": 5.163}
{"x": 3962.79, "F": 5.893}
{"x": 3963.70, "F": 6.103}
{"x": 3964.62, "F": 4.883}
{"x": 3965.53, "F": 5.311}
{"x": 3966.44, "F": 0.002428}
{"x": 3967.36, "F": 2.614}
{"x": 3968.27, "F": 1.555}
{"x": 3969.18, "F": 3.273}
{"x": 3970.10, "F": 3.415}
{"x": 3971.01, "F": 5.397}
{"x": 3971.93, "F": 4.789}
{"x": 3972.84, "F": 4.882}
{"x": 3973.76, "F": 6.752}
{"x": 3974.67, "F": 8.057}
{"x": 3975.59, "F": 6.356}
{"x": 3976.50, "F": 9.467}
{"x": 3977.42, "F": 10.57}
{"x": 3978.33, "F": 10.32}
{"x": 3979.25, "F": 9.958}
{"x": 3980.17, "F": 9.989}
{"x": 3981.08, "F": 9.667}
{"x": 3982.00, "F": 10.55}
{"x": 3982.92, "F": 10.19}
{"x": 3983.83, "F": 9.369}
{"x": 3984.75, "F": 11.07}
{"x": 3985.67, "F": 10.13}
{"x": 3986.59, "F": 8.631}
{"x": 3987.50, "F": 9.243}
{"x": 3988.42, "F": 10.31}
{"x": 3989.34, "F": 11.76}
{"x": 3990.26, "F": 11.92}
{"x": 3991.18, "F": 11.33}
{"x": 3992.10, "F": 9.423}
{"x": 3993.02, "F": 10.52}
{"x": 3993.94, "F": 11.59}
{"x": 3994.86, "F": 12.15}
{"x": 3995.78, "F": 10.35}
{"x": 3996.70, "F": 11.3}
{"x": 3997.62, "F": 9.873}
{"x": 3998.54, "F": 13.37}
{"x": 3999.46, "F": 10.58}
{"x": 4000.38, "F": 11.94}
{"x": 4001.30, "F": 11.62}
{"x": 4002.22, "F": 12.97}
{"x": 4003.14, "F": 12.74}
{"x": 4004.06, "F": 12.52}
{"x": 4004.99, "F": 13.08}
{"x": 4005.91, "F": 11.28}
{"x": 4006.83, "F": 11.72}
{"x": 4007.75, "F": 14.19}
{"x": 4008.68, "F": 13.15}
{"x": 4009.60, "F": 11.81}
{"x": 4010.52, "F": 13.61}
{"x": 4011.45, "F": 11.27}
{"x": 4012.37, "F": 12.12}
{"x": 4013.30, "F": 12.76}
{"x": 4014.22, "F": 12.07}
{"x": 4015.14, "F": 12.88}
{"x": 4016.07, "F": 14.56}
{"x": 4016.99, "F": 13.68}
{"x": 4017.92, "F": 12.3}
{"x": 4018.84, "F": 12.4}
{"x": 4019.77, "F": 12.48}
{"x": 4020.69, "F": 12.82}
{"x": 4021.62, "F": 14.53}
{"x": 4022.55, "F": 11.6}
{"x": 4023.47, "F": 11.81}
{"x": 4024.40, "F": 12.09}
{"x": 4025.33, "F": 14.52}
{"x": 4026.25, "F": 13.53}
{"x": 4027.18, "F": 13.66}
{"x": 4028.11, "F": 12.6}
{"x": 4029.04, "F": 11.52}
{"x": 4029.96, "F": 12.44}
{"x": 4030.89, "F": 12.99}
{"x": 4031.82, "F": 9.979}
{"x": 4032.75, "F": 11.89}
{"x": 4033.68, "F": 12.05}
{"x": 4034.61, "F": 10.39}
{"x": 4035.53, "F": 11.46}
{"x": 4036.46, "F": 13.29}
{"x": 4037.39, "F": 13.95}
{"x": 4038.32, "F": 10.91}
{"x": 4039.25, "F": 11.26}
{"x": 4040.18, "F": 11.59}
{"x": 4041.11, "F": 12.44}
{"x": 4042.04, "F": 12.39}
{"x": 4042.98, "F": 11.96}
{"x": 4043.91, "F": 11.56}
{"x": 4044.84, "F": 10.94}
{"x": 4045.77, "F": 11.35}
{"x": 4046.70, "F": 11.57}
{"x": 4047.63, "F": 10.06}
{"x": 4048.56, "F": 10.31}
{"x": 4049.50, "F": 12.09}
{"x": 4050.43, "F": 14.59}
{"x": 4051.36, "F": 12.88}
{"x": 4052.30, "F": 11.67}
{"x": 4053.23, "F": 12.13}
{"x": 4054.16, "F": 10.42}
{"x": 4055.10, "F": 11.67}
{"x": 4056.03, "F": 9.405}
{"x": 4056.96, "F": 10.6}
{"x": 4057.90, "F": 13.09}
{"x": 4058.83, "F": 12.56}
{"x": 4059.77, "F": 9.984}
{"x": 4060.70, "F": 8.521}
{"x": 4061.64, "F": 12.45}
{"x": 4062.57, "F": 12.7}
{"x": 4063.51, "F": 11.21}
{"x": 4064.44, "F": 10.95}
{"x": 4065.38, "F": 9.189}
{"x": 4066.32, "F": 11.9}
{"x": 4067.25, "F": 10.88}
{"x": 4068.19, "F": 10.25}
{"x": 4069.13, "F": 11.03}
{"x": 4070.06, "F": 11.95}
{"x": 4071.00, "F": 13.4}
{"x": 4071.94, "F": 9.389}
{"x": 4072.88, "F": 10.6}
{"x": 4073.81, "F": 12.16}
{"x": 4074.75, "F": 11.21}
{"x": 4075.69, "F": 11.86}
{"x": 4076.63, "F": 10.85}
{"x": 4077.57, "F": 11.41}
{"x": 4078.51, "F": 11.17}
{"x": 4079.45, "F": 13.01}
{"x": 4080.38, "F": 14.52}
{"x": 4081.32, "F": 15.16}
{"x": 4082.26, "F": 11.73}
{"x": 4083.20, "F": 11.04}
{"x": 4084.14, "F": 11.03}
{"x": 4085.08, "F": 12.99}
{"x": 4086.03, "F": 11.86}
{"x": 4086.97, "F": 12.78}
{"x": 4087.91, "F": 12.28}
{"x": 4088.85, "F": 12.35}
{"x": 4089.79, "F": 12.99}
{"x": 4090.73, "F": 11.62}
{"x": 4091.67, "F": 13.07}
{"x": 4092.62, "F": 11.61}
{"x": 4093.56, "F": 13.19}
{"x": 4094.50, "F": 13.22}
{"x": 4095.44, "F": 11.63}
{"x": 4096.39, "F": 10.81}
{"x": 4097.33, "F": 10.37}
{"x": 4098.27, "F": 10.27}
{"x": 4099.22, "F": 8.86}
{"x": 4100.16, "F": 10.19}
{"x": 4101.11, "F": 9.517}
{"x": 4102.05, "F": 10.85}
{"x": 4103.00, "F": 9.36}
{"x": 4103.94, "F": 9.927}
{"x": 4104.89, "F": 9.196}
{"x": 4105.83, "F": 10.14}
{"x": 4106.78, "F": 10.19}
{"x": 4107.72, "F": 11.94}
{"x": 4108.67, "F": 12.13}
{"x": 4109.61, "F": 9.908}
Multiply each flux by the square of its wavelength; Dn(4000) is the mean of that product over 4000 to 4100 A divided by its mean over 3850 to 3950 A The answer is 1.89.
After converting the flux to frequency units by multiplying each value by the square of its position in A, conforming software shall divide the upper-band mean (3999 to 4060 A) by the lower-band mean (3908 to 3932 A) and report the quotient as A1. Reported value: 1.77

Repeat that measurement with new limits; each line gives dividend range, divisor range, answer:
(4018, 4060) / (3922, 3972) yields 2.14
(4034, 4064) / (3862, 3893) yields 1.88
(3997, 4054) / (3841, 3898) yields 1.96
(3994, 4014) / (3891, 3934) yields 1.71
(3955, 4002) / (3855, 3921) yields 1.19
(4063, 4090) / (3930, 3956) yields 2.01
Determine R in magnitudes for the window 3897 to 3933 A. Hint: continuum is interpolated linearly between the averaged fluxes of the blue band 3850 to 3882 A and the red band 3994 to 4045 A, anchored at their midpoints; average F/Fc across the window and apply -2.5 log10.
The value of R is 0.087 mag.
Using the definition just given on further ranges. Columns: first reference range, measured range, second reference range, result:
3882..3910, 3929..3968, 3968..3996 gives 0.372 mag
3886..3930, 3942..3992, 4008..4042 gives 0.294 mag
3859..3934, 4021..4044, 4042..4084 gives -0.147 mag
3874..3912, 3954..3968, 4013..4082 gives 0.458 mag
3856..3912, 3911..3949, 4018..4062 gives 0.311 mag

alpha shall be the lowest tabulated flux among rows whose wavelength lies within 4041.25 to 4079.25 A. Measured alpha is 8.521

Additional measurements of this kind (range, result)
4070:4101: 8.86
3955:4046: 0.002428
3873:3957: 1.734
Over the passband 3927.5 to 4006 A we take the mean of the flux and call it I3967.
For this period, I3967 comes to 7.76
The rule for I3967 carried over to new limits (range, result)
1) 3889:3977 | 6.88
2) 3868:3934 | 7.2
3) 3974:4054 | 11.6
